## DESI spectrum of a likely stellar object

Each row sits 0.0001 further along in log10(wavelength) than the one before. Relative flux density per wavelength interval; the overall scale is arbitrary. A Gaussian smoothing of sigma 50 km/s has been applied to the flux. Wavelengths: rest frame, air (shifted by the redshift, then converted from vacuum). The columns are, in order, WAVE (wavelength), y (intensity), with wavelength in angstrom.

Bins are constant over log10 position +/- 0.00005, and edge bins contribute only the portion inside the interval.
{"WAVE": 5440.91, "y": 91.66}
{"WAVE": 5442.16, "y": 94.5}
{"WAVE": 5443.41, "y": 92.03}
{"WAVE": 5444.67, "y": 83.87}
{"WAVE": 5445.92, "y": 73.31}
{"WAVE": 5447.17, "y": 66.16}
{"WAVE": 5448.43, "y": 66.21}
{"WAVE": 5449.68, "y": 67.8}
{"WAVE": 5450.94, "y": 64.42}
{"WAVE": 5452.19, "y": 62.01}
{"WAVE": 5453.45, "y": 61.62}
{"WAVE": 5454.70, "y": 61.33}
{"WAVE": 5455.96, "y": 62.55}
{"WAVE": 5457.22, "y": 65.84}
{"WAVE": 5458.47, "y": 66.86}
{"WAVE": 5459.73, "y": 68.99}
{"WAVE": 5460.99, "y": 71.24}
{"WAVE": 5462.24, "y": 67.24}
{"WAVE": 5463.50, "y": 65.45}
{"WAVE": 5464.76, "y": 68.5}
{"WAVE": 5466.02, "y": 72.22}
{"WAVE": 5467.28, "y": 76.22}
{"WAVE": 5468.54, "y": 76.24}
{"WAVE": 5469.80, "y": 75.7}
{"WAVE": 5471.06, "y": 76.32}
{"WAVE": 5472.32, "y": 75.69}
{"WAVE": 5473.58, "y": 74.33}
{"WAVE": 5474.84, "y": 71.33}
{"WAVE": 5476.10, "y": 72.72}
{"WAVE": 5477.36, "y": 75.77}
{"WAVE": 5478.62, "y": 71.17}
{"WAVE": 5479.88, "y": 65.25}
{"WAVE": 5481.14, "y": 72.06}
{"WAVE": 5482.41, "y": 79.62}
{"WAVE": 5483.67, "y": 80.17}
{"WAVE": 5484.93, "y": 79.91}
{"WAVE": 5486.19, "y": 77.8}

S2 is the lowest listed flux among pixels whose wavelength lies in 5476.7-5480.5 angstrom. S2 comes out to 65.25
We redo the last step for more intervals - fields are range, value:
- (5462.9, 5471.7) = 65.45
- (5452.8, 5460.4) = 61.33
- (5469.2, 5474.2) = 74.33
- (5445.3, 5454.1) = 61.62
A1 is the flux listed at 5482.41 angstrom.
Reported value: 79.62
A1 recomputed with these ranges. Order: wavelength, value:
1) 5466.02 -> 72.22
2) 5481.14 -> 72.06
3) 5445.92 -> 73.31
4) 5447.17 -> 66.16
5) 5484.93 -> 79.91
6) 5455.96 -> 62.55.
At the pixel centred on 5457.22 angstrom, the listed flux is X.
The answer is 65.84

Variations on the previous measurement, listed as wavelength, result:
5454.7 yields 61.33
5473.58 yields 74.33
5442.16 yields 94.5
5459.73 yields 68.99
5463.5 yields 65.45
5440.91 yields 91.66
